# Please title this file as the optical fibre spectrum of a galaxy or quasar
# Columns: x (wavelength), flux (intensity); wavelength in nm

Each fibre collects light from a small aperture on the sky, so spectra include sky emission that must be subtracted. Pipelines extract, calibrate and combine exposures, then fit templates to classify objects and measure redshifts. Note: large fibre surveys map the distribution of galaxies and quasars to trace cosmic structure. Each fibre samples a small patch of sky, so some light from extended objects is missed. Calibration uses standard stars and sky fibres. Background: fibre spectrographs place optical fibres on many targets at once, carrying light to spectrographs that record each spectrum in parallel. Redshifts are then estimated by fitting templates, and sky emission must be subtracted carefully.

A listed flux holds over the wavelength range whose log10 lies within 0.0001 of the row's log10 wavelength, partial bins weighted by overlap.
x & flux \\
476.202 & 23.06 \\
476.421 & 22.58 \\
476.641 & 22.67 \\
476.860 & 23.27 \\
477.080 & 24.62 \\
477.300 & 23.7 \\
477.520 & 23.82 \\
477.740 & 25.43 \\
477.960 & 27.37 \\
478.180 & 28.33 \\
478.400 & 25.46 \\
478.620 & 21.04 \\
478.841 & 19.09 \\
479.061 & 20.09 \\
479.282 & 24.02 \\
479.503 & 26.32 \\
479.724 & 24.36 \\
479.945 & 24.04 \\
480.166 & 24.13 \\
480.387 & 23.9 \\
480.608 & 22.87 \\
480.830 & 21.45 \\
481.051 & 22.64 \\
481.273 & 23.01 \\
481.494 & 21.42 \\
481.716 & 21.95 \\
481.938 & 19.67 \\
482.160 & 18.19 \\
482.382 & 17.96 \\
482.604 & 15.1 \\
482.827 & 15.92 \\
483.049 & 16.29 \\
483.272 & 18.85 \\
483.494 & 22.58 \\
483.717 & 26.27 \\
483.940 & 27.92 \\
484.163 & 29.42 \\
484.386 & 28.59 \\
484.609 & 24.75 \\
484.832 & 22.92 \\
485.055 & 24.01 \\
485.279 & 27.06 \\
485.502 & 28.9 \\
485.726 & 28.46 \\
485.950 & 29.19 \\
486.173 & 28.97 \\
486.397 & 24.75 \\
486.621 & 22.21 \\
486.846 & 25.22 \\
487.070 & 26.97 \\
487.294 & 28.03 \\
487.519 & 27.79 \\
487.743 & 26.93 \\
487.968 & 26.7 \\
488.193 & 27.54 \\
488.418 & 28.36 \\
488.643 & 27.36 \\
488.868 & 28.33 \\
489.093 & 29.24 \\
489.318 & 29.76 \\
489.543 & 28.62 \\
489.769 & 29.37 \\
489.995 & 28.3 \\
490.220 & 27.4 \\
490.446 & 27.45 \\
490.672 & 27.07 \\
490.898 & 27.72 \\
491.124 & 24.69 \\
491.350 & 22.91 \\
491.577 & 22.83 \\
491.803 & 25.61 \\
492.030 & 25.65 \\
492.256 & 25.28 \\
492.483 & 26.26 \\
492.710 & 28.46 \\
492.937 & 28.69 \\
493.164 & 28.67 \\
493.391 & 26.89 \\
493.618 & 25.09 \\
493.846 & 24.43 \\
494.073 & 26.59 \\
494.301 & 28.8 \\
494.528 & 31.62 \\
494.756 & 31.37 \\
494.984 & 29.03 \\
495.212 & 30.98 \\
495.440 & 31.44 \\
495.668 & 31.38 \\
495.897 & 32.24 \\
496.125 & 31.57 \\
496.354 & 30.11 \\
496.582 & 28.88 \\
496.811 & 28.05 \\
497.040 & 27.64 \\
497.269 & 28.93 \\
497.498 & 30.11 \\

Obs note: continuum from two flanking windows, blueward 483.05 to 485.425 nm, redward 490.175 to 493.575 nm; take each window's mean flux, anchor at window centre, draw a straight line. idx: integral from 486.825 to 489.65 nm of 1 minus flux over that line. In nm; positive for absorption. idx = -0.24 nm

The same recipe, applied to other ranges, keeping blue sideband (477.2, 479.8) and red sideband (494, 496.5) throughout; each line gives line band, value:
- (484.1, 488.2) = 0.05 nm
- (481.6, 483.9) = 0.55 nm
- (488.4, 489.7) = -0.02 nm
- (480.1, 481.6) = 0.13 nm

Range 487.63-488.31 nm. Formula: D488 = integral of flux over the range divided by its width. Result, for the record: 27.1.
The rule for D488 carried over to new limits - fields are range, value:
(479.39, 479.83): 25.3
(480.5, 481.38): 22.5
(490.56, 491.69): 25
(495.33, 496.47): 31.3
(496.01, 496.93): 29.7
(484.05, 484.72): 27.6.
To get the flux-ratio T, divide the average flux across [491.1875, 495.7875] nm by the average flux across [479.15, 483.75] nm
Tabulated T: 1.29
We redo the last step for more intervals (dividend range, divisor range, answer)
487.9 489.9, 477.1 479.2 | 1.19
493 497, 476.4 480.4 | 1.22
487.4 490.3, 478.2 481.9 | 1.23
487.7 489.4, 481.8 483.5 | 1.57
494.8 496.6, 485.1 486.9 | 1.15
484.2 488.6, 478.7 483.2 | 1.27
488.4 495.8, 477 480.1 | 1.15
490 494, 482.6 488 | 1.04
